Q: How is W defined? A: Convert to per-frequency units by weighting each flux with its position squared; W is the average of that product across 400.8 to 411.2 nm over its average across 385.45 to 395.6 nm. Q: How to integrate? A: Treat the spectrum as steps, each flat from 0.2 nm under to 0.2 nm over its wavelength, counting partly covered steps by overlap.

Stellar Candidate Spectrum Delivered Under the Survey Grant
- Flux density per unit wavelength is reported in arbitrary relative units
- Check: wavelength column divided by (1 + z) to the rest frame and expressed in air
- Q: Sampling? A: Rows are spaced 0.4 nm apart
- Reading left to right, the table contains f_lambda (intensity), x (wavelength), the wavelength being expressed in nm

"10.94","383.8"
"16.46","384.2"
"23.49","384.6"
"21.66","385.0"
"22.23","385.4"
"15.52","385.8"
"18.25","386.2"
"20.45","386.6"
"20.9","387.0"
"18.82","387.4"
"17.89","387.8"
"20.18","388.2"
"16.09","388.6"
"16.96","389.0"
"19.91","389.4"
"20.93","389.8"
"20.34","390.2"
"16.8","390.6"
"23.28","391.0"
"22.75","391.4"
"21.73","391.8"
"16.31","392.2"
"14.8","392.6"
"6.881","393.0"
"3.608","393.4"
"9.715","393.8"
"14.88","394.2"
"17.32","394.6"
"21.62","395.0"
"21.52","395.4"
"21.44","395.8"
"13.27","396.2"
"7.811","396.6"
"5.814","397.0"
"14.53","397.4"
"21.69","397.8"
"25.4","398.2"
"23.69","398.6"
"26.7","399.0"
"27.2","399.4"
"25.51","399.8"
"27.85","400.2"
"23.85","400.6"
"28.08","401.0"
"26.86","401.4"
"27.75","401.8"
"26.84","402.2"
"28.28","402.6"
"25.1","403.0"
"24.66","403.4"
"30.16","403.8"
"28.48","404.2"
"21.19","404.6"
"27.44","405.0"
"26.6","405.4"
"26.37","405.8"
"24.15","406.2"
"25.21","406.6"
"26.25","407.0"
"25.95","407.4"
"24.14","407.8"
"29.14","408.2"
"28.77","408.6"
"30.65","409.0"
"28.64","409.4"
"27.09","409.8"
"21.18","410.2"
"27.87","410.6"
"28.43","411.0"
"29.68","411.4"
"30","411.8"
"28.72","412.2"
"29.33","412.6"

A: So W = 1.65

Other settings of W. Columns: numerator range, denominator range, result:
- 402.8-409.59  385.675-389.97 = 1.56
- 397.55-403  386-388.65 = 1.45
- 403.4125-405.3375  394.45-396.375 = 1.45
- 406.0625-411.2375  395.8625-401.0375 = 1.36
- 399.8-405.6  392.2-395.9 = 1.91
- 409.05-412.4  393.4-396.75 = 1.96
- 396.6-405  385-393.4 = 1.41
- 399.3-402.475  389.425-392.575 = 1.41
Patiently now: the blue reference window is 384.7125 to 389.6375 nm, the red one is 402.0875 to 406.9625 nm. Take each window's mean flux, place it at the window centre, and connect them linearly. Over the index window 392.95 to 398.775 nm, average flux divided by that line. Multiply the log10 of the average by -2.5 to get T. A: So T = 0.42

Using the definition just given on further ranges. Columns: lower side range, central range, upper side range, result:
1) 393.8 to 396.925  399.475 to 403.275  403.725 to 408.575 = -0.23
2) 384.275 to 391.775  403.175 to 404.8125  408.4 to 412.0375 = -0.02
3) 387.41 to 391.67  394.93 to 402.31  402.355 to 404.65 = 0.11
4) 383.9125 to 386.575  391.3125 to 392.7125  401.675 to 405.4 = 0.17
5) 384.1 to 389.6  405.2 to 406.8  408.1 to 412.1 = 0.04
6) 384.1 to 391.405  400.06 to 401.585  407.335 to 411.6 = -0.10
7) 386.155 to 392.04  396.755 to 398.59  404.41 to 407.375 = 0.29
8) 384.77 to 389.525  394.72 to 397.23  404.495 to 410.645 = 0.40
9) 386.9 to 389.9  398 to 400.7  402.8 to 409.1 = -0.10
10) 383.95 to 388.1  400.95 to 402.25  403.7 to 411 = -0.11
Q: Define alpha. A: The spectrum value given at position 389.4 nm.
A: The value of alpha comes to 19.91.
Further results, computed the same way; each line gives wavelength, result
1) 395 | 21.62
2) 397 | 5.814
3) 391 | 23.28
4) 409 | 30.65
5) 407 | 26.25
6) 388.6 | 16.09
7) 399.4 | 27.2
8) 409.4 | 28.64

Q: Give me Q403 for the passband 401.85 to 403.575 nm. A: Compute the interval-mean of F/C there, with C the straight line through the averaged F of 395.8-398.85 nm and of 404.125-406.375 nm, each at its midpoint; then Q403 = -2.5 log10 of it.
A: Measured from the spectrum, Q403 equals -0.17 mag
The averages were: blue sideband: 16.6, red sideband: 25.6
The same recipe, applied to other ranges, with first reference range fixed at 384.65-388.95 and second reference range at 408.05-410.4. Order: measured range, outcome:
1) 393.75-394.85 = 0.426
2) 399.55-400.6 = -0.086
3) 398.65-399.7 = -0.109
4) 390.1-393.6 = 0.285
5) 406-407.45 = 0.054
